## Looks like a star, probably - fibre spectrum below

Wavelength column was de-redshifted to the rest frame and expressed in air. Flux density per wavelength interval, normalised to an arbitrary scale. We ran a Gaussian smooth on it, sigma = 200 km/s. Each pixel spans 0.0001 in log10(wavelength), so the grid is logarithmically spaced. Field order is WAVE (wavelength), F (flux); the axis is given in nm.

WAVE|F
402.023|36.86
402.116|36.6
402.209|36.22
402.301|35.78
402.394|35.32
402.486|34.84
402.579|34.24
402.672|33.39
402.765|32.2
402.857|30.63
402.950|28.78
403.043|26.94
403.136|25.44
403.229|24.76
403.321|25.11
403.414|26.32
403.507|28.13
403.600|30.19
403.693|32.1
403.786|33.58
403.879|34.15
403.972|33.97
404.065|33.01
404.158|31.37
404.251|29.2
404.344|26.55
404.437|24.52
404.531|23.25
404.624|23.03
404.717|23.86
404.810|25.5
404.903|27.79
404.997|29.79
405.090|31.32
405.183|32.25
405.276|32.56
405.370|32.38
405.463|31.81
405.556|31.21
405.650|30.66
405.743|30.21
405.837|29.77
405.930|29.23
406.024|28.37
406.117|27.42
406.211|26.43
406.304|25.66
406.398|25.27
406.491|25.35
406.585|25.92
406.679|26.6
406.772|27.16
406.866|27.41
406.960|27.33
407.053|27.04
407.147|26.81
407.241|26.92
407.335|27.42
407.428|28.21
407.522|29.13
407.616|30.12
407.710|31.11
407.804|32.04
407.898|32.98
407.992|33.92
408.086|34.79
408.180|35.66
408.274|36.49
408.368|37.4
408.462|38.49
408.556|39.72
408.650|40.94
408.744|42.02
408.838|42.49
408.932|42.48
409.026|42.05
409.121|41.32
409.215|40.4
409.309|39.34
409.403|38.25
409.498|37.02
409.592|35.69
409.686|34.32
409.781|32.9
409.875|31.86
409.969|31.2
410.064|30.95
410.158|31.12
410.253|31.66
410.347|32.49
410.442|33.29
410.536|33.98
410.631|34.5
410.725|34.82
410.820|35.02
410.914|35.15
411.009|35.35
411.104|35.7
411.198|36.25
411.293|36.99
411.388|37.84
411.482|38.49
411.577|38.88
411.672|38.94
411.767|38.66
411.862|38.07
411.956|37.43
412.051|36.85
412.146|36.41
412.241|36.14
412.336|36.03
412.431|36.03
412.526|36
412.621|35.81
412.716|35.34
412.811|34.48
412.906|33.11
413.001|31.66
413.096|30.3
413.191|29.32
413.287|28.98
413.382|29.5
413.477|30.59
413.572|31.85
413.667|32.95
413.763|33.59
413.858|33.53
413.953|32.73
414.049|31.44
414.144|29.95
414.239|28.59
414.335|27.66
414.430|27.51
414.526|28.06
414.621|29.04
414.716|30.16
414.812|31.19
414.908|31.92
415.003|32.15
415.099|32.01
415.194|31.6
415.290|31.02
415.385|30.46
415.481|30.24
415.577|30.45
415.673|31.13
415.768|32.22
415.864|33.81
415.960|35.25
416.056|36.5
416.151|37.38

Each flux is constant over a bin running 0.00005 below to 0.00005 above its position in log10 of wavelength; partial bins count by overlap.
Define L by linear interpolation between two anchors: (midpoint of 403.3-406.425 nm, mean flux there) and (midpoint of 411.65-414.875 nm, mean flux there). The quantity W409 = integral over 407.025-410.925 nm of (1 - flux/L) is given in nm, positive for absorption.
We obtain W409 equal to -0.472 nm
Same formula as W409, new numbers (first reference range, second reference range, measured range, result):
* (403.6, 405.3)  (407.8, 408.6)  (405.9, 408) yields 0.353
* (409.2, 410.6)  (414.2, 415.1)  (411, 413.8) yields -0.269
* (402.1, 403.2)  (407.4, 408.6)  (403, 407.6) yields 0.658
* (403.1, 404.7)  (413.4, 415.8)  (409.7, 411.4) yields -0.223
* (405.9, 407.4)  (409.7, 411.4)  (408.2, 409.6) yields -0.396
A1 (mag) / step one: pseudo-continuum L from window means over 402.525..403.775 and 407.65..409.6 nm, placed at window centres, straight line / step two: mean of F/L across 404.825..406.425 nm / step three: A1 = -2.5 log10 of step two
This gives 0.124 mag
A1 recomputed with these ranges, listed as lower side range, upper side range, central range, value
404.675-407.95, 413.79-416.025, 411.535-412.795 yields -0.215 mag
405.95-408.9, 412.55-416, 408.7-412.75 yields -0.164 mag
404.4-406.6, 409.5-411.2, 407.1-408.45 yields -0.036 mag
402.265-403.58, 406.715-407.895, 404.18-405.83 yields 0.026 mag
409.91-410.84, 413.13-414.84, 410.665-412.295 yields -0.152 mag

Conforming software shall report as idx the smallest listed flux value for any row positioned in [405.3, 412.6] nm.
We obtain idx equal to 25.27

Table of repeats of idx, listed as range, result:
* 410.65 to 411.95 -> 34.82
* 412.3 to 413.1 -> 30.3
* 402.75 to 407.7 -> 23.03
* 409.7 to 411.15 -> 30.95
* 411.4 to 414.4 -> 27.66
